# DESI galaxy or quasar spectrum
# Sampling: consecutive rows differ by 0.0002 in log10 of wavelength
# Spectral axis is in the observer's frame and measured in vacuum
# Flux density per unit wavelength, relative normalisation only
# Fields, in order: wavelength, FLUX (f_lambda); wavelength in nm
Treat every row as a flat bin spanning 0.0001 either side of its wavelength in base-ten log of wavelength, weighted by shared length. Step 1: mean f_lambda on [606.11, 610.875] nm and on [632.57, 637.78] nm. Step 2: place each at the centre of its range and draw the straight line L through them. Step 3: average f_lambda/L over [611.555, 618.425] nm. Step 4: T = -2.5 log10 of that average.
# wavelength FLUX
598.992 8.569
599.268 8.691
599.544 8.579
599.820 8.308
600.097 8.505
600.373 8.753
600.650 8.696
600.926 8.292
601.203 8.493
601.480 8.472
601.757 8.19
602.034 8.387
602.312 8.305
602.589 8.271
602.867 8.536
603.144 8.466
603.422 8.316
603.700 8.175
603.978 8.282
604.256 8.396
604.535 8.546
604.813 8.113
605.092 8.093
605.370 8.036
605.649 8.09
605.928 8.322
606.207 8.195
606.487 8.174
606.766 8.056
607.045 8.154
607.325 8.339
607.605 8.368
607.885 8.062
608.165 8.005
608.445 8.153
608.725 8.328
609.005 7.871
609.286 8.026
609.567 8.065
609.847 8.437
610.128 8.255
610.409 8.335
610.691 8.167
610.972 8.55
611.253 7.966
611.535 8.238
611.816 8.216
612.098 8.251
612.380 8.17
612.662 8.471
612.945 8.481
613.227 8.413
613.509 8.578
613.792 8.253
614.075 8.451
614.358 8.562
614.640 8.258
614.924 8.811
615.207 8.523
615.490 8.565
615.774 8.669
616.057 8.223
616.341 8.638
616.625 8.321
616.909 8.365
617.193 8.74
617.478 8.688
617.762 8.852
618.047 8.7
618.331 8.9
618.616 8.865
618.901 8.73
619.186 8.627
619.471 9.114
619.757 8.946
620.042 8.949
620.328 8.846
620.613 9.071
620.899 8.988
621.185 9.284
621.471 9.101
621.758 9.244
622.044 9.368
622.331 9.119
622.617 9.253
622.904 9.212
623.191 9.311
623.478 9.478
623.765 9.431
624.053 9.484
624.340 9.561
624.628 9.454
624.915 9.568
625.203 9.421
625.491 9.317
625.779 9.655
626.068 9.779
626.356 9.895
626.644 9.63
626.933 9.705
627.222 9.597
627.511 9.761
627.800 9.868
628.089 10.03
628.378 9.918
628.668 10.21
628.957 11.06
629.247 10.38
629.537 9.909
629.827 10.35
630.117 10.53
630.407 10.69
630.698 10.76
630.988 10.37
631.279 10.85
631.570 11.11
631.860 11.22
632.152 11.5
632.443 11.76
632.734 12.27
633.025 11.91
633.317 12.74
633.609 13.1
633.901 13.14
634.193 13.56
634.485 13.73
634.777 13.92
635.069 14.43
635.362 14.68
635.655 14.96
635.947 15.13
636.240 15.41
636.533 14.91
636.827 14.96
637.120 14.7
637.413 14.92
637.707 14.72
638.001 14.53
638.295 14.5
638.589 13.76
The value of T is 0.13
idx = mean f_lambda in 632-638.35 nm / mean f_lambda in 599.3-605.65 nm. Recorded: 1.66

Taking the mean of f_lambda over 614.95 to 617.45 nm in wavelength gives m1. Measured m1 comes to 8.53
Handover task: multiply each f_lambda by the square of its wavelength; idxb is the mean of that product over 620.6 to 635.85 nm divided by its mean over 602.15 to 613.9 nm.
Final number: 1.39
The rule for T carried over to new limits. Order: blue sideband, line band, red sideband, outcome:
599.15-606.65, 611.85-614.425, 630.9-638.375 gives 0.19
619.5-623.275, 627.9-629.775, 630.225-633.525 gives 0.05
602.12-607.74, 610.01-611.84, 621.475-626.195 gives 0.05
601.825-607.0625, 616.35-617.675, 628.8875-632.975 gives 0.12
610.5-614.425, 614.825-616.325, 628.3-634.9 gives 0.04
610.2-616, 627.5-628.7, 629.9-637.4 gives 0.17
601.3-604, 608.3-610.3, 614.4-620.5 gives 0.04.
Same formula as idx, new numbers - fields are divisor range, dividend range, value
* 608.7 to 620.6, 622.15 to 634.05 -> 1.22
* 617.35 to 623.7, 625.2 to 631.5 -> 1.12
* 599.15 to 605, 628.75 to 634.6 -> 1.37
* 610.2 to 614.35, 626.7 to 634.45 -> 1.33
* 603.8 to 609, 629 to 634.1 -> 1.38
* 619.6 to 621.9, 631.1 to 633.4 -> 1.28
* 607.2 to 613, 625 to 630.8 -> 1.22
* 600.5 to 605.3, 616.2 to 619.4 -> 1.04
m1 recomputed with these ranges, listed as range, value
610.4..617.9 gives 8.44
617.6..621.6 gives 8.93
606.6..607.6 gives 8.21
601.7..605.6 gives 8.29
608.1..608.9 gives 8.17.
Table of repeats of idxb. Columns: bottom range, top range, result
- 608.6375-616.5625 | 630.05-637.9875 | 1.68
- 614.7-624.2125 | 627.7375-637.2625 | 1.44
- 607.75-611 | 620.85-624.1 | 1.18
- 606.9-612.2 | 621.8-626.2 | 1.20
